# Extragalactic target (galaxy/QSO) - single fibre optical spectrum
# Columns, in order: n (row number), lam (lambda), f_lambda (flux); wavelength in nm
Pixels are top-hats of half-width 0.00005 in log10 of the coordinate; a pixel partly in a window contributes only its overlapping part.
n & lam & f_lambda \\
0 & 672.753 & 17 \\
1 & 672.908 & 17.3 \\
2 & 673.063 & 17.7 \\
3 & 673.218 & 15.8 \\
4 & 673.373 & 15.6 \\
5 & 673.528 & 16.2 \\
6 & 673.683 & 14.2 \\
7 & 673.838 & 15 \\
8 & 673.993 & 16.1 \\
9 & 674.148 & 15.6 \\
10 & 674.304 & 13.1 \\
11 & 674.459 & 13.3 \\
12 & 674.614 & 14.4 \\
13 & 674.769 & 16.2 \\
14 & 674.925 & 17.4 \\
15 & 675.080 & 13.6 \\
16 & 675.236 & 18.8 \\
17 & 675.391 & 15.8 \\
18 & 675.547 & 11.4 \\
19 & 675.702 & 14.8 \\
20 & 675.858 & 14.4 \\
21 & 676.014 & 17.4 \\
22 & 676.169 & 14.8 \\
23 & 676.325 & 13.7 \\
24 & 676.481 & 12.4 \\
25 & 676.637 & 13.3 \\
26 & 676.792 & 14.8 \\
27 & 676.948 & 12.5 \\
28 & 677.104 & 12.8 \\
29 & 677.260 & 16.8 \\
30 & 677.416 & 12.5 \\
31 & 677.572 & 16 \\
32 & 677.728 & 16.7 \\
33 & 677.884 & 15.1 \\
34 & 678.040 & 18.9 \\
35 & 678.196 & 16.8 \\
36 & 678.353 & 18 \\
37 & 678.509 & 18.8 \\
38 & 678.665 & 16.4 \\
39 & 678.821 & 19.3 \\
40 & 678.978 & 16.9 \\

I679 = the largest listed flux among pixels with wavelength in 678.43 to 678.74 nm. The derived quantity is 18.8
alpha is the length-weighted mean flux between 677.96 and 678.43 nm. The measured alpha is 17.9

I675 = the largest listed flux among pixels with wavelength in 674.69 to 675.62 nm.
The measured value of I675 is 18.8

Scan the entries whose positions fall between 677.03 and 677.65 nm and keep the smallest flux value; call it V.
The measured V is 12.5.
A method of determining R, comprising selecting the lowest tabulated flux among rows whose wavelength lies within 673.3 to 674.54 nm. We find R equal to 13.1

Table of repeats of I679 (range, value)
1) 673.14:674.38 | 16.2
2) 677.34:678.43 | 18.9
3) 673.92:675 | 17.4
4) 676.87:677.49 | 16.8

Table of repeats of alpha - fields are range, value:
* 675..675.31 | 16.2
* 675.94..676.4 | 15.3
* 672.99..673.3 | 16.7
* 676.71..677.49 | 13.9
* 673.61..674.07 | 15.1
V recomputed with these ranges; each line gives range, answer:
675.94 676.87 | 12.4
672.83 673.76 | 14.2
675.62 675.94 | 14.4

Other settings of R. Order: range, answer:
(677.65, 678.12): 15.1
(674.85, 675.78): 11.4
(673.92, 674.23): 15.6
